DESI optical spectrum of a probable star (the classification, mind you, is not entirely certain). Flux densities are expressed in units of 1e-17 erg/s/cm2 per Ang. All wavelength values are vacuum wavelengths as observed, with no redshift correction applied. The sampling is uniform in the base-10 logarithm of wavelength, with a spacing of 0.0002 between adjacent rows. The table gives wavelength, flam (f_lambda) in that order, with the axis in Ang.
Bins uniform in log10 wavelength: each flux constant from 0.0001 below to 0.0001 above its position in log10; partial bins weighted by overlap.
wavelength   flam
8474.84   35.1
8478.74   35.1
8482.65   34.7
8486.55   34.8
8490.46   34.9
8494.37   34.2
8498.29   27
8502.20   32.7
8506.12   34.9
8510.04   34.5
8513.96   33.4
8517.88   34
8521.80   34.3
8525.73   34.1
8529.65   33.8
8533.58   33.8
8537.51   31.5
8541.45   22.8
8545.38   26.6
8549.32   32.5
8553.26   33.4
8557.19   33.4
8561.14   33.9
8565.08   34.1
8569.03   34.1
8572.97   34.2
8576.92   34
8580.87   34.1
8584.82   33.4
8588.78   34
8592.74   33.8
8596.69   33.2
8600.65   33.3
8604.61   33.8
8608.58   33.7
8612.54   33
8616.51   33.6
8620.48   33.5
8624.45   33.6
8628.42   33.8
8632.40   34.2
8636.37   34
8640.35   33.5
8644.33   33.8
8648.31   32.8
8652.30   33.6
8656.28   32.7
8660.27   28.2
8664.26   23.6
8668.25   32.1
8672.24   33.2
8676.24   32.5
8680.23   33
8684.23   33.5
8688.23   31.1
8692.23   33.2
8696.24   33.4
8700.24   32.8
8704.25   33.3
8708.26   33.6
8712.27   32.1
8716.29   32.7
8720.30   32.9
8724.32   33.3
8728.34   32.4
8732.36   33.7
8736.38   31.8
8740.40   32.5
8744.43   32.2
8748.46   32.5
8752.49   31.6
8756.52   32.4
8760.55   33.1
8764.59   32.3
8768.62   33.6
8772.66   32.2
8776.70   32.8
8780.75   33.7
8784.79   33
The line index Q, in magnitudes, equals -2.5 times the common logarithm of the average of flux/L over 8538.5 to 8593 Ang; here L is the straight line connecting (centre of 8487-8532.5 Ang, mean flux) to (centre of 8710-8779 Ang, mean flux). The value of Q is 0.03 mag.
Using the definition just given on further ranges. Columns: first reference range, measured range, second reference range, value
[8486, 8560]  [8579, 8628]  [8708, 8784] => -0.035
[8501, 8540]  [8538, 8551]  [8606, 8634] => 0.211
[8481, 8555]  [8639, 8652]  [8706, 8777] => -0.026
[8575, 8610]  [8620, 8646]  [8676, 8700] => -0.015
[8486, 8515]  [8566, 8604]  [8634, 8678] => -0.044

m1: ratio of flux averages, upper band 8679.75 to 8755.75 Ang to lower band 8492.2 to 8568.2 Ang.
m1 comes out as 1.01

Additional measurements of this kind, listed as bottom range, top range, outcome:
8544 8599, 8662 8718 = 0.97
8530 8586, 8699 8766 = 1.01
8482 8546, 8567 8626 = 1.04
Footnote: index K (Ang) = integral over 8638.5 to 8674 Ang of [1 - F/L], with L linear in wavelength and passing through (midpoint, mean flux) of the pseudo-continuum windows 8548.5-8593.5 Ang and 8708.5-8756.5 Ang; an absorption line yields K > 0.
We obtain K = 1.8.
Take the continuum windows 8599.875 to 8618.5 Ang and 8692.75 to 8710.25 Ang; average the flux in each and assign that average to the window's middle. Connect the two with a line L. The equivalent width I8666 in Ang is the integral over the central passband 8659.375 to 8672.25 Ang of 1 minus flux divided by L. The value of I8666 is 1.8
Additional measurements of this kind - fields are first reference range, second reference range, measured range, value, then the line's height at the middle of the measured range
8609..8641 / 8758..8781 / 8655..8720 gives 2.7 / 33.3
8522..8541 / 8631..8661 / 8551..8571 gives -0.7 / 32.7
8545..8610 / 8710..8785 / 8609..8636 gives -0.3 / 33.2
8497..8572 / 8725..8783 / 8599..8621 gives -0.7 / 32.5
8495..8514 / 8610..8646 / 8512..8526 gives -0.5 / 32.7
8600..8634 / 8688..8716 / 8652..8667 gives 1.8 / 33.2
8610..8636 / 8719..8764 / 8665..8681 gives 0.6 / 33.2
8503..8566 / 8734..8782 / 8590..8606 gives -0.5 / 32.5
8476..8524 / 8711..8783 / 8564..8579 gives -0.3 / 33.4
